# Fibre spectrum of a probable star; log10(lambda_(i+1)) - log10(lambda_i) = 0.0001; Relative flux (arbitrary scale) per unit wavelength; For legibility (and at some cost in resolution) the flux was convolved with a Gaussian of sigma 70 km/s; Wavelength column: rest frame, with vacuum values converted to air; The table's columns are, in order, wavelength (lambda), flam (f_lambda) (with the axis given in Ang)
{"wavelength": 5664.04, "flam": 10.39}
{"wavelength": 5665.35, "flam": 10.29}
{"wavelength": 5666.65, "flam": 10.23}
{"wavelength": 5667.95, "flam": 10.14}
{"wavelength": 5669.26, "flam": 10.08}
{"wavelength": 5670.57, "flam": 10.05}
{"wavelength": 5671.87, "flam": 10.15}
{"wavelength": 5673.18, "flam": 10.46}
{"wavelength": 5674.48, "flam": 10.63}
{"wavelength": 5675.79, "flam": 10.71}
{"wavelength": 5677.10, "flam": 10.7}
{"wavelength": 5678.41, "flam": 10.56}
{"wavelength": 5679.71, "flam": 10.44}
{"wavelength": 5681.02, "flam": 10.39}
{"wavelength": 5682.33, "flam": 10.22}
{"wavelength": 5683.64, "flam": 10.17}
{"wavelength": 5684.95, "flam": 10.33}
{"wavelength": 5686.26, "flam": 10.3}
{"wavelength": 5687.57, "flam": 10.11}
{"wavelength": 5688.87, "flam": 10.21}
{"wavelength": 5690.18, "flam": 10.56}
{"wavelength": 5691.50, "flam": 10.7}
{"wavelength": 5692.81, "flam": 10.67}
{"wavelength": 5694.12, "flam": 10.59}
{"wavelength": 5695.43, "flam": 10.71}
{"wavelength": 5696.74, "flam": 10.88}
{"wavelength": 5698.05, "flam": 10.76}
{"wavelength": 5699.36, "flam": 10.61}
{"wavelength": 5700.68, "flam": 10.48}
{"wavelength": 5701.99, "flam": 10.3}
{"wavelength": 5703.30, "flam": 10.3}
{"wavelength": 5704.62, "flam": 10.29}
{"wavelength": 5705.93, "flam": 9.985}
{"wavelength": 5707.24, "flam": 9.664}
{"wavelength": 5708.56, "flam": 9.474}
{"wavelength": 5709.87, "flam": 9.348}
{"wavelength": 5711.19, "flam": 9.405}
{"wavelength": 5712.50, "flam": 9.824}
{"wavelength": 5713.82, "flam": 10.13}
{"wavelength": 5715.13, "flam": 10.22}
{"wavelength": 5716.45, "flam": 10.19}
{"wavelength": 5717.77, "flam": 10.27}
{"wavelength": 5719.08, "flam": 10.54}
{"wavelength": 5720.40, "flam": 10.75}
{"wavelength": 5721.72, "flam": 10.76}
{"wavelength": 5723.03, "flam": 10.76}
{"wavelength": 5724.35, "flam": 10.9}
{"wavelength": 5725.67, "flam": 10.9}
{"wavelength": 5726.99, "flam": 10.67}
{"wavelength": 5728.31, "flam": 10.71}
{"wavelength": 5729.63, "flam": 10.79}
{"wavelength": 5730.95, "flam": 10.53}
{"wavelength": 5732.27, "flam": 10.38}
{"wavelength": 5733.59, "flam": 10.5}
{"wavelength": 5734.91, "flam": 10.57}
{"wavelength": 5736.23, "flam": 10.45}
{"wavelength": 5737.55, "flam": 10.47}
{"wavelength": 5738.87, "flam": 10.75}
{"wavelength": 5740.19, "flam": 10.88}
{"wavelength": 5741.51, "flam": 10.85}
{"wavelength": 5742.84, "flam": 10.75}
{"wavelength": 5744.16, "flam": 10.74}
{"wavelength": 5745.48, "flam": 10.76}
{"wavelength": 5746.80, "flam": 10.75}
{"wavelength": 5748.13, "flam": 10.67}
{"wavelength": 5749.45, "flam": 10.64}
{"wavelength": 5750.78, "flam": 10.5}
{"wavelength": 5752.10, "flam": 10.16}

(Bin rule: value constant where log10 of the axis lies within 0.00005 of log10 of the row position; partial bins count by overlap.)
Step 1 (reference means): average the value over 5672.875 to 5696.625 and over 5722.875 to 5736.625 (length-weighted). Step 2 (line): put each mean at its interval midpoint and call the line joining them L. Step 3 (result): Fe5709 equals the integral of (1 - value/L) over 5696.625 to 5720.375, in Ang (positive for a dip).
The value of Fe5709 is 0.94 Ang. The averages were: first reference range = 10.5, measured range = 10.1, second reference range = 10.6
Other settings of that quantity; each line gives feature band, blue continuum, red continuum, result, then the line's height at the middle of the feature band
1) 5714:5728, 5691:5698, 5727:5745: 0.12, 10.7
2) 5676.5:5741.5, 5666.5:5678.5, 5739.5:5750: 0.91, 10.6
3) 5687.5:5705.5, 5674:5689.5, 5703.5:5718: -0.68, 10.1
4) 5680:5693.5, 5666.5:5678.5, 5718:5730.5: 0.13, 10.5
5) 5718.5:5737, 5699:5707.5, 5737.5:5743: -0.12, 10.6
